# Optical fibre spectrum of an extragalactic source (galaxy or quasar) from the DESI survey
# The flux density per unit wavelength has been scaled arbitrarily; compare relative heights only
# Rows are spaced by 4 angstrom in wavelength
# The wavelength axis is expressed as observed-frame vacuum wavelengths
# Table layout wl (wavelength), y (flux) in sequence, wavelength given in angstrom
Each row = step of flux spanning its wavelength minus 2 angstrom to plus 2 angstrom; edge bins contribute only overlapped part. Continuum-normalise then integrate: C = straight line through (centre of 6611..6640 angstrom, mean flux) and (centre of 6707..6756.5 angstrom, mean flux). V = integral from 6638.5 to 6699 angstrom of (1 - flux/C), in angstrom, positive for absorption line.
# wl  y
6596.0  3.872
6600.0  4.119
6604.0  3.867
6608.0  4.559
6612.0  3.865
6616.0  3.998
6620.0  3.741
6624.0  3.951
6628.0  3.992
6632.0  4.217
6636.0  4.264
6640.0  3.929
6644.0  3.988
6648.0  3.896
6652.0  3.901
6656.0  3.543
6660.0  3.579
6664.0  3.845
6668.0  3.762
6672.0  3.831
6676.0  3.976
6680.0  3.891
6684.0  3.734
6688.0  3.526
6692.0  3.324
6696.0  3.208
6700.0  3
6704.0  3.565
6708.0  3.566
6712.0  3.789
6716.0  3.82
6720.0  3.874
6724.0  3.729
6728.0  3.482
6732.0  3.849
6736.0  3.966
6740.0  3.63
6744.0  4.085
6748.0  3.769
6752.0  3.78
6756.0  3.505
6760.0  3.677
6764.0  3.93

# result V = 3.0 angstrom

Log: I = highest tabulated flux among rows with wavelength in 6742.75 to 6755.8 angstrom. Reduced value 4.085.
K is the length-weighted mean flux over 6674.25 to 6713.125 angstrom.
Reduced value 3.55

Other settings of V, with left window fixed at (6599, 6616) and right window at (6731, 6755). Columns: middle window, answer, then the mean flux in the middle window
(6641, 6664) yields 1.2 angstrom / 3.79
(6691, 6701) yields 1.9 angstrom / 3.18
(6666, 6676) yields 0.3 angstrom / 3.83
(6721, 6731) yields 0.5 angstrom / 3.66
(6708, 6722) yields 0.3 angstrom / 3.79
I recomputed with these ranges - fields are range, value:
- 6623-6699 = 4.264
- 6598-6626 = 4.559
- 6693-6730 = 3.874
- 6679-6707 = 3.891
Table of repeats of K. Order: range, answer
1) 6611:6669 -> 3.9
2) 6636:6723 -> 3.71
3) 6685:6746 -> 3.63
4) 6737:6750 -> 3.84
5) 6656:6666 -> 3.68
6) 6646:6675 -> 3.77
